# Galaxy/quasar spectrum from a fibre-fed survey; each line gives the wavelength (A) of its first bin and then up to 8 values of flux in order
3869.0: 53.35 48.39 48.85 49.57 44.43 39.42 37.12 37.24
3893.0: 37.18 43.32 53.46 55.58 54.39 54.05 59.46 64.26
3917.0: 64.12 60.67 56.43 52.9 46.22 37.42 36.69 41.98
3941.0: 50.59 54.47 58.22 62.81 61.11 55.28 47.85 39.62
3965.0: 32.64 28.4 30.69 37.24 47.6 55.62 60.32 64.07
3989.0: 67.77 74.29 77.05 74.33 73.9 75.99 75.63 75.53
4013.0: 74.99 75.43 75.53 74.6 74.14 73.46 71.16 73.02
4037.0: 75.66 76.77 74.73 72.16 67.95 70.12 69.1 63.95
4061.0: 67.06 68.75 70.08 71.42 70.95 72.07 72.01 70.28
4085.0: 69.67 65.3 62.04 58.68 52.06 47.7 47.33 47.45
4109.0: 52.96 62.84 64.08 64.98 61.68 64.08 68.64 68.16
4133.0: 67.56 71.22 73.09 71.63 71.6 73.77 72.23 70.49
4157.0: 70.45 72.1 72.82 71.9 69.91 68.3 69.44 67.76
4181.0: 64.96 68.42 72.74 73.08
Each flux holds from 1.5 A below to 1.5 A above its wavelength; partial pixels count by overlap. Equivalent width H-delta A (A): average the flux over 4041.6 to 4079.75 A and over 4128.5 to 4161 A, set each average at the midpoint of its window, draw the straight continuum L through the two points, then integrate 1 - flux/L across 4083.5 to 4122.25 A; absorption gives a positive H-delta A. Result 6.8 A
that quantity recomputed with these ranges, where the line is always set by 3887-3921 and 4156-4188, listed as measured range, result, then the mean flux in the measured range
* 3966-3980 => 4.6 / 38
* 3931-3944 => 2.7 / 43.3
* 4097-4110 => 3.2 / 49.1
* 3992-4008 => -4.6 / 75.3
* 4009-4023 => -3.7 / 75.2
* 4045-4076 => -3.3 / 69.2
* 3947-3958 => -0.7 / 59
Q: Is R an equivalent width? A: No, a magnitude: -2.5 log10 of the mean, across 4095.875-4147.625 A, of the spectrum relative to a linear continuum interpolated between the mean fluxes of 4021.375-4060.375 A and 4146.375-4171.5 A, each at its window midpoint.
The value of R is 0.15 mag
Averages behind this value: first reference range 71.9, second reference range 71.6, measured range 62.5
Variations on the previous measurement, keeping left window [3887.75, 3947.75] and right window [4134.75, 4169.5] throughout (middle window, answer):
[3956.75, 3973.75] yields 0.43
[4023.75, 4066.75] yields -0.15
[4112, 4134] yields 0.06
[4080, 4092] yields -0.02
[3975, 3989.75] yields -0.03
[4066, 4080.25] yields -0.11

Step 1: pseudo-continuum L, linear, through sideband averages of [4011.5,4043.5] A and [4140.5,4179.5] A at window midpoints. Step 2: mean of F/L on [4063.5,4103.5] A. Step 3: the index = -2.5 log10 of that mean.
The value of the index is 0.14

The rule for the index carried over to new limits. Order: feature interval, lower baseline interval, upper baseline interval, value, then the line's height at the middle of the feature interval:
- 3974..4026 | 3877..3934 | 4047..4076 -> -0.130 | 61.4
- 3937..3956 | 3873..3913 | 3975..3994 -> 0.009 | 55.6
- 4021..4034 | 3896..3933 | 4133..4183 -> -0.180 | 62.1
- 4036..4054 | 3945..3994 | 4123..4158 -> -0.210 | 60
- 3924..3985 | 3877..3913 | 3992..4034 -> 0.277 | 61.1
